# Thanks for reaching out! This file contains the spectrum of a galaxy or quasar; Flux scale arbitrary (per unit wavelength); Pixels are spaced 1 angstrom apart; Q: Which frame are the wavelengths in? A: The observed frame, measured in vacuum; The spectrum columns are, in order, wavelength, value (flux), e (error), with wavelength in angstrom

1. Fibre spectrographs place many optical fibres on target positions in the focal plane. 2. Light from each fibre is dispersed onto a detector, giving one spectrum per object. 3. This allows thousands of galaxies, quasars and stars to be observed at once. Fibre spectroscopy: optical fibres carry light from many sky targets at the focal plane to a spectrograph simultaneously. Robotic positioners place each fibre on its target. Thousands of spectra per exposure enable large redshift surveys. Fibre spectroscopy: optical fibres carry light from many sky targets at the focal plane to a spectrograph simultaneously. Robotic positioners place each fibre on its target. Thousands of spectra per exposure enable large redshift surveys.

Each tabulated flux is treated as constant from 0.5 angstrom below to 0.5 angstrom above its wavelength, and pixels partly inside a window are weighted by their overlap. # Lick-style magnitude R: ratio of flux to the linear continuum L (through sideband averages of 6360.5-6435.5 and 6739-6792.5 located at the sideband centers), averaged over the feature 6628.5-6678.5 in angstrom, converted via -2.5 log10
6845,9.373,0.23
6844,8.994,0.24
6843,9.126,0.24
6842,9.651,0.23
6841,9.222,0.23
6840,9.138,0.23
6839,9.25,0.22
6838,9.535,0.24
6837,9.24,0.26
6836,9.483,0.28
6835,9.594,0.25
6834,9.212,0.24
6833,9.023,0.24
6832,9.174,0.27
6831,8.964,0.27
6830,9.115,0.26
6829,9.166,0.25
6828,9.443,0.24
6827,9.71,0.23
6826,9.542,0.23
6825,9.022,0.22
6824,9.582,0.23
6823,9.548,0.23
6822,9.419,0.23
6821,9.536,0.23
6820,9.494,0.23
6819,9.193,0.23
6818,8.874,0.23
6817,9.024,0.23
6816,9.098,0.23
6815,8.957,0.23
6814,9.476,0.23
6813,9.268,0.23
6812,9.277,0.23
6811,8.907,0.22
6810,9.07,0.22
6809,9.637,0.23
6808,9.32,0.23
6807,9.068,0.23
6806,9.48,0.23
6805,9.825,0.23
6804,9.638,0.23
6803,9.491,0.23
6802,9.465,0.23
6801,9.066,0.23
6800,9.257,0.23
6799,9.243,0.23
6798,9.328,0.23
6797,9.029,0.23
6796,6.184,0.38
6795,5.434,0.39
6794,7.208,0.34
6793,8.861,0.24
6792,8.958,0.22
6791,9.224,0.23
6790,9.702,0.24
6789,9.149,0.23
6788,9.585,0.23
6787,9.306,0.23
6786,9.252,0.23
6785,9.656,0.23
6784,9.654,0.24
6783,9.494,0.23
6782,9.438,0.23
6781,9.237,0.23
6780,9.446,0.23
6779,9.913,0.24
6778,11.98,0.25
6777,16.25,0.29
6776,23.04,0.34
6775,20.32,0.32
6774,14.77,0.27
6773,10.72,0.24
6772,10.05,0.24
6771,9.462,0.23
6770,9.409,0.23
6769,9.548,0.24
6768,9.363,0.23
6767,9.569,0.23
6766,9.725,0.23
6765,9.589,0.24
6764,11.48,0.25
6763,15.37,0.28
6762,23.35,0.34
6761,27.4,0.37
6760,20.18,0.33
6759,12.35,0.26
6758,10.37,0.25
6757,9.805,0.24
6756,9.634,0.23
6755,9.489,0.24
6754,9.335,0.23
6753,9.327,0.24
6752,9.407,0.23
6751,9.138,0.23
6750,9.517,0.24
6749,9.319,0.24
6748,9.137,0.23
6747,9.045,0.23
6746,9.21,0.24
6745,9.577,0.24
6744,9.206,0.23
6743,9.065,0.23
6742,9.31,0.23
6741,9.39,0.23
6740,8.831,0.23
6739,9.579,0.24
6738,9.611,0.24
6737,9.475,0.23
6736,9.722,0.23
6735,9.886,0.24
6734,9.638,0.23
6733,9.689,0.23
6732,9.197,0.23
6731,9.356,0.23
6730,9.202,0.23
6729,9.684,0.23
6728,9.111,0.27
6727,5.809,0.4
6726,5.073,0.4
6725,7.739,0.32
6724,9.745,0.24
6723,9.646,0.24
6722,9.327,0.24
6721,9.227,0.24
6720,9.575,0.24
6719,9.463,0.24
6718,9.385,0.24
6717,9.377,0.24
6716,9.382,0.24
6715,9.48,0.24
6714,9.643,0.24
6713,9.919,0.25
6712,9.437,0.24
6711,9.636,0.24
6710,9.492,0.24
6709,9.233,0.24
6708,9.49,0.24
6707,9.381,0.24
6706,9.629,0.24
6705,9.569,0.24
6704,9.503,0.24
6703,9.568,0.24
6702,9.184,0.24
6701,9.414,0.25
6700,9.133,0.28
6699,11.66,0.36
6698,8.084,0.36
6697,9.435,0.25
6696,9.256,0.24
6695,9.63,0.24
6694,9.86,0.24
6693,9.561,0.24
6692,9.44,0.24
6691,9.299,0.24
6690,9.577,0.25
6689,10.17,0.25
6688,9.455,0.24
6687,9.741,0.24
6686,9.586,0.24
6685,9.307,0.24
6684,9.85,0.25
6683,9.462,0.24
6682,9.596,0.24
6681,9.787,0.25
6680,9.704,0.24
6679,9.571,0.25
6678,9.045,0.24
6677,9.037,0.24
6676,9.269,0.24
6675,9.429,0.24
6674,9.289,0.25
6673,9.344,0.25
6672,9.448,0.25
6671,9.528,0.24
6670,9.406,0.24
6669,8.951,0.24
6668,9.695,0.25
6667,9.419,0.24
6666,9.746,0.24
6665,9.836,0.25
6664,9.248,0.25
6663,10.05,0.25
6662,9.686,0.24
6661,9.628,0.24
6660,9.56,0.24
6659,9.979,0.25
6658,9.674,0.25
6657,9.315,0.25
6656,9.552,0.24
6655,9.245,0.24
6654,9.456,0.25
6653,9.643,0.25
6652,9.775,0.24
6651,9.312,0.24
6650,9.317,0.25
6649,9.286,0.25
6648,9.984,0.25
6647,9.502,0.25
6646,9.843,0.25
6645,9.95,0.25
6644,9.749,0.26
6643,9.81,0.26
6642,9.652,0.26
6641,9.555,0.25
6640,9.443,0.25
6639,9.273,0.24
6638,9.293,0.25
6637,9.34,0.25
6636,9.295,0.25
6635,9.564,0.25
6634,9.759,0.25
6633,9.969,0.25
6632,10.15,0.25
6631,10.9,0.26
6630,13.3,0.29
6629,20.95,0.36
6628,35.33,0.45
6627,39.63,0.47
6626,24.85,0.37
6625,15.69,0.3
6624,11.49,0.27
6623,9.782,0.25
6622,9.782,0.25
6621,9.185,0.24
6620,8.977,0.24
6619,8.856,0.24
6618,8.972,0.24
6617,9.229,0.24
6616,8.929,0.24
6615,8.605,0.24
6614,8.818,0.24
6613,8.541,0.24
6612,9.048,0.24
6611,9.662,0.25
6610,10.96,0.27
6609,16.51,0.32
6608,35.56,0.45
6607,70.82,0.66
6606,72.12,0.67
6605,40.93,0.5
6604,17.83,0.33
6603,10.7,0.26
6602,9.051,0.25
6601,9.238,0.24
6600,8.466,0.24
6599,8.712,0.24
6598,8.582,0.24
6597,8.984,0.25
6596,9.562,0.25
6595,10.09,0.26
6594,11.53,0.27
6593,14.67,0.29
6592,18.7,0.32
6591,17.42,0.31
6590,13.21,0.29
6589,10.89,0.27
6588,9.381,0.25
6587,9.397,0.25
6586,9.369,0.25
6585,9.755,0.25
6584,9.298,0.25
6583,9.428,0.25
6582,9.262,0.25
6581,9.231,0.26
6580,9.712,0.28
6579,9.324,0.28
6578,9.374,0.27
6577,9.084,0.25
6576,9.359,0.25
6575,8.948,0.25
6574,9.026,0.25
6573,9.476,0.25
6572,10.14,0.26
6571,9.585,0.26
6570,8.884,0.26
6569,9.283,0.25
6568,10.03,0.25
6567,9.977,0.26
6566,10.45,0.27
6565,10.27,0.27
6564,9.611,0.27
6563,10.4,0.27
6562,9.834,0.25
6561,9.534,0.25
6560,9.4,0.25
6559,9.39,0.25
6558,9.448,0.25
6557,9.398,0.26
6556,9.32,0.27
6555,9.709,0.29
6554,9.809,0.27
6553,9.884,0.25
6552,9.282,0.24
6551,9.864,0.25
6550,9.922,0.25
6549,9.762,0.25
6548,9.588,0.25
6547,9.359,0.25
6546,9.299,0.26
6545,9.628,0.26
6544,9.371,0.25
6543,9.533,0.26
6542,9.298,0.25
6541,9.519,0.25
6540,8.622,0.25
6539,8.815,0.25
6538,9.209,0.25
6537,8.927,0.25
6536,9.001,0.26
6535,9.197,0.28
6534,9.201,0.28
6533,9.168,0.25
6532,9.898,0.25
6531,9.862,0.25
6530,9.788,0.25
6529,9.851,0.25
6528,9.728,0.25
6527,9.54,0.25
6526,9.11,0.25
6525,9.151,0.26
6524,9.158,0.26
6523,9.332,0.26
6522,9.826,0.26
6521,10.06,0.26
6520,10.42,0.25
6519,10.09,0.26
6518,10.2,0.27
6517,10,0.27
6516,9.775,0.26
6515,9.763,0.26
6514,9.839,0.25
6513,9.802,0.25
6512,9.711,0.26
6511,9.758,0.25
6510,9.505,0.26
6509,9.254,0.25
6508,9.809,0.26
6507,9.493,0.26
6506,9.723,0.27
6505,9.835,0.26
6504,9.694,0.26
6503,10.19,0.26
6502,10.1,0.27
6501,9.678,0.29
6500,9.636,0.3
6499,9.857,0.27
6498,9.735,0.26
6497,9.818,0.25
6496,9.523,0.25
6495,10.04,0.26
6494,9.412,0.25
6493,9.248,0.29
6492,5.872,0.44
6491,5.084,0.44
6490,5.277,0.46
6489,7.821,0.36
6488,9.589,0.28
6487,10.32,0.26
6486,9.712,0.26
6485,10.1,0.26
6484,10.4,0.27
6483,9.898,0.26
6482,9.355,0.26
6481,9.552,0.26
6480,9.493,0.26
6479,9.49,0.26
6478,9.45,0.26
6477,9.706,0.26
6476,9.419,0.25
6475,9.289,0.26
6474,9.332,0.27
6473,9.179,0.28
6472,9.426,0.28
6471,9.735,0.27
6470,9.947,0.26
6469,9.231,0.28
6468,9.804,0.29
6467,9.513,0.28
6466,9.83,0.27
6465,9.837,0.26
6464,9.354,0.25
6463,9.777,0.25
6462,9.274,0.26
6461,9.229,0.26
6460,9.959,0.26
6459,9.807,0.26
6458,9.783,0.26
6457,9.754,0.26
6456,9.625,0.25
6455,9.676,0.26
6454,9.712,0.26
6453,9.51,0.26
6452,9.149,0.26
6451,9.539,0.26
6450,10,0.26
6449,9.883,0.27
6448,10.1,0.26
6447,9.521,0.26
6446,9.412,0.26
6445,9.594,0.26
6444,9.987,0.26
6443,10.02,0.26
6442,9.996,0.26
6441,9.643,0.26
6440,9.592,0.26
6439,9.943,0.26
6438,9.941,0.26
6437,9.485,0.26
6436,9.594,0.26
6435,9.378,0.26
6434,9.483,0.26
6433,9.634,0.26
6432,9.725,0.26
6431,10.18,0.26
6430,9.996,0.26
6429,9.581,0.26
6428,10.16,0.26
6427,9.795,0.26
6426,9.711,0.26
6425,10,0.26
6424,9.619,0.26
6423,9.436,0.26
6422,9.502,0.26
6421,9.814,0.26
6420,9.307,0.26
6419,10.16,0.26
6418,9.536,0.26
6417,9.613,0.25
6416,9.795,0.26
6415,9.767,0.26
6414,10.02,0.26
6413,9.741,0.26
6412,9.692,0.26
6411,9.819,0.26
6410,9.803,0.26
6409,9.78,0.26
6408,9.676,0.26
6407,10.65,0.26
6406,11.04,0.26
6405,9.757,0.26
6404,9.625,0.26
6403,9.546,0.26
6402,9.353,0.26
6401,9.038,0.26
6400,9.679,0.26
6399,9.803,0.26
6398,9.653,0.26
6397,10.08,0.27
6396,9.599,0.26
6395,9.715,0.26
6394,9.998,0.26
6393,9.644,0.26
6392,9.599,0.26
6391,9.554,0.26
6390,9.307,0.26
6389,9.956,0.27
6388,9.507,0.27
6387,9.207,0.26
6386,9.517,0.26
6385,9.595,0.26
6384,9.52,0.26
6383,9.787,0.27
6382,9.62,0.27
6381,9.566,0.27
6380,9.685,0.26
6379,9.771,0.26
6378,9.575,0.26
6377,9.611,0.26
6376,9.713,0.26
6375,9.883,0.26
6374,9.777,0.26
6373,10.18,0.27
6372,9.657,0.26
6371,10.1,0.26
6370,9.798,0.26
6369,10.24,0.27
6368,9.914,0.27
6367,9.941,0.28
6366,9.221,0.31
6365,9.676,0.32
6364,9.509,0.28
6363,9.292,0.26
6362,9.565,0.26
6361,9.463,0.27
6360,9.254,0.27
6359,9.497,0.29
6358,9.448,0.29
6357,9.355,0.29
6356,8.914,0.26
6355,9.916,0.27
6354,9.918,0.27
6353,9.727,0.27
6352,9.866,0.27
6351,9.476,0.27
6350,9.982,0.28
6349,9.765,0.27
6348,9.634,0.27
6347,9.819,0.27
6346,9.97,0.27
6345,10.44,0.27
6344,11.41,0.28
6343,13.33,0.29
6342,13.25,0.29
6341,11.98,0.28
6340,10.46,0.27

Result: 0.09 mag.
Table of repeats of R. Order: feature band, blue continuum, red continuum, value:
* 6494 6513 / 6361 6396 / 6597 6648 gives 0.271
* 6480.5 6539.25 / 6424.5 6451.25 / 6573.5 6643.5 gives 0.221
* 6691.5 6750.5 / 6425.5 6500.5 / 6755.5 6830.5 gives 0.112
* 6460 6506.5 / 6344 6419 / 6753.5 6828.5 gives 0.065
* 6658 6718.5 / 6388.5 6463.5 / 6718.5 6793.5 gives 0.095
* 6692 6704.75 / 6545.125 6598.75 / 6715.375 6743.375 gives -0.027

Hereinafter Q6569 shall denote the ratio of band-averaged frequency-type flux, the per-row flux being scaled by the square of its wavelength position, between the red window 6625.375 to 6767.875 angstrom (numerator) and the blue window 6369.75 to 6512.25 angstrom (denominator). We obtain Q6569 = 1.2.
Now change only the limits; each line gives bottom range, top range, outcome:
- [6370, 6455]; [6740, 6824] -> 1.19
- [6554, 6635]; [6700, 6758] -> 0.72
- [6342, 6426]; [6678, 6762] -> 1.11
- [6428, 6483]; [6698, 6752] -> 1.04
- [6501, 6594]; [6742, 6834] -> 1.12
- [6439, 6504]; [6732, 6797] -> 1.24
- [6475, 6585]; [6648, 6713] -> 1.05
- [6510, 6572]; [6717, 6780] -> 1.20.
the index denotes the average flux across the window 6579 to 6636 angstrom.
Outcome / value 15.1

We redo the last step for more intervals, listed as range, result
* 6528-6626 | 11.9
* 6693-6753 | 9.29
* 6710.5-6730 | 8.99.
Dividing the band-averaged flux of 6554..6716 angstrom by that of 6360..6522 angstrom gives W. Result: 1.19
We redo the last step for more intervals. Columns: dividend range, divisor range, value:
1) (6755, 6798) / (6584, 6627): 0.74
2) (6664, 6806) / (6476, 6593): 1.03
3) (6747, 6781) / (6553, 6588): 1.28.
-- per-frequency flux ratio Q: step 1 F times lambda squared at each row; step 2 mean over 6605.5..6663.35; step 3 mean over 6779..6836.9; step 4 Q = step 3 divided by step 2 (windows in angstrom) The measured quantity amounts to 0.70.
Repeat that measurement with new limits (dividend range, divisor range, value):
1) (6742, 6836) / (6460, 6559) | 1.18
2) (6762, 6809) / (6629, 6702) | 1.11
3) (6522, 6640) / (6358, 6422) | 1.33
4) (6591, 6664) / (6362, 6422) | 1.52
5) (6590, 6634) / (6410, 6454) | 1.81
